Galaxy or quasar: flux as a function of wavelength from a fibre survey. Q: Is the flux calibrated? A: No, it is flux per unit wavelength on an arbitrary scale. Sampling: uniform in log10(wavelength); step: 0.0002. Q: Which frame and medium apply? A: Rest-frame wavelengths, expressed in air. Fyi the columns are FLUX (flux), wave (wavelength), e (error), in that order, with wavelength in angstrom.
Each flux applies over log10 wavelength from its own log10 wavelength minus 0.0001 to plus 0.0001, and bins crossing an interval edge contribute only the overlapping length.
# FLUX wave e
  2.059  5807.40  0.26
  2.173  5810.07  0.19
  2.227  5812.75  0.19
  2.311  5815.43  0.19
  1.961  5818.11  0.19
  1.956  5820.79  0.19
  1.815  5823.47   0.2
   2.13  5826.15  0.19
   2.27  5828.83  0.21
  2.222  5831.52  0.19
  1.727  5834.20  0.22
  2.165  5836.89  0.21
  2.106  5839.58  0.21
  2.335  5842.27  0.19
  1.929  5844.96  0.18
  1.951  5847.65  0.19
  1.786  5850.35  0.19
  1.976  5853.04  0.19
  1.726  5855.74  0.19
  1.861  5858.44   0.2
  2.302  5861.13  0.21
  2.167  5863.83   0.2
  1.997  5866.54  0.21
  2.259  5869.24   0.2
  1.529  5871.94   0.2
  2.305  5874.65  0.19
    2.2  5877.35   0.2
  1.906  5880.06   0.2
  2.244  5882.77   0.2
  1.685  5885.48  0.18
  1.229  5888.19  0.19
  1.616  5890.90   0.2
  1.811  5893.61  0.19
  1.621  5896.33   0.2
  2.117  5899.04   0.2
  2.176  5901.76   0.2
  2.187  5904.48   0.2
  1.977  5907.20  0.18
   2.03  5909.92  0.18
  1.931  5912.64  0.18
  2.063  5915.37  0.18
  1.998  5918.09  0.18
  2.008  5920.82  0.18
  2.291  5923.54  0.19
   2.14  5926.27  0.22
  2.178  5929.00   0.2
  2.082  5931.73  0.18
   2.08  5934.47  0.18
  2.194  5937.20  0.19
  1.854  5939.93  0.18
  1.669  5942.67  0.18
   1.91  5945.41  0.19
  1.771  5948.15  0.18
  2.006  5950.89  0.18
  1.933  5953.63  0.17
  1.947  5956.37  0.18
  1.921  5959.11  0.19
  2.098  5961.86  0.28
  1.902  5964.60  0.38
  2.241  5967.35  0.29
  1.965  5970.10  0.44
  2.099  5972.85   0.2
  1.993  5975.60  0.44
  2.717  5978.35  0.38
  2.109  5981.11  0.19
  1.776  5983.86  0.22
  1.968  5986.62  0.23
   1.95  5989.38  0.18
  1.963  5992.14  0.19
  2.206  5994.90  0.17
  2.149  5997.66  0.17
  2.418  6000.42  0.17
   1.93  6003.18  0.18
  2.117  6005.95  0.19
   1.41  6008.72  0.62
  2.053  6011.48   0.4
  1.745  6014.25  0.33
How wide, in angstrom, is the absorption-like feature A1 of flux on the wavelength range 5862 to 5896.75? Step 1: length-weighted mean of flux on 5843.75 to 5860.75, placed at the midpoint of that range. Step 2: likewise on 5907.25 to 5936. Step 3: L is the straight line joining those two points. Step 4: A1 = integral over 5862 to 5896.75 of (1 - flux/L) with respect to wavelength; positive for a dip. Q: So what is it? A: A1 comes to 1.08 angstrom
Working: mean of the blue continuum 1.9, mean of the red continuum 2.08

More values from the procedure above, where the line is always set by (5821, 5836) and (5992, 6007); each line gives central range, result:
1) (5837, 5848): -0.33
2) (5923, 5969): 2.23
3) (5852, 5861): 0.61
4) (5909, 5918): 0.36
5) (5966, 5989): 0.31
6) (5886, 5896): 2.43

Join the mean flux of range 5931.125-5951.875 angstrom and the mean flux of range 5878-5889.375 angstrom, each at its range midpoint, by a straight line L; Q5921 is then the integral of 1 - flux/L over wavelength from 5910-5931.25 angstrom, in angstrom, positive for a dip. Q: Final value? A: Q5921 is -2.2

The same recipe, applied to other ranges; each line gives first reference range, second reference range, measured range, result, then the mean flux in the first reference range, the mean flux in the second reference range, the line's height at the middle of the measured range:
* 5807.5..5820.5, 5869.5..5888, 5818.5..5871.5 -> 0.5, 2.14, 1.95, 2.05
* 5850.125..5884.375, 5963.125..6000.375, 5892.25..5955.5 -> 1.8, 2.03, 2.09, 2.06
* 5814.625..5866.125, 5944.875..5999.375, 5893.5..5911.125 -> 0.3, 2.03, 2.04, 2.03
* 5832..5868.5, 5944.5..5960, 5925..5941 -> -1.3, 2.01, 1.92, 1.93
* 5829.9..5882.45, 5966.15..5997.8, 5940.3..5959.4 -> 1.8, 2.03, 2.09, 2.08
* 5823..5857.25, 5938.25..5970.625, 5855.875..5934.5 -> -0.7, 2.01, 1.94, 1.98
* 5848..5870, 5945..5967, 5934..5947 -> 0.2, 2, 1.95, 1.96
